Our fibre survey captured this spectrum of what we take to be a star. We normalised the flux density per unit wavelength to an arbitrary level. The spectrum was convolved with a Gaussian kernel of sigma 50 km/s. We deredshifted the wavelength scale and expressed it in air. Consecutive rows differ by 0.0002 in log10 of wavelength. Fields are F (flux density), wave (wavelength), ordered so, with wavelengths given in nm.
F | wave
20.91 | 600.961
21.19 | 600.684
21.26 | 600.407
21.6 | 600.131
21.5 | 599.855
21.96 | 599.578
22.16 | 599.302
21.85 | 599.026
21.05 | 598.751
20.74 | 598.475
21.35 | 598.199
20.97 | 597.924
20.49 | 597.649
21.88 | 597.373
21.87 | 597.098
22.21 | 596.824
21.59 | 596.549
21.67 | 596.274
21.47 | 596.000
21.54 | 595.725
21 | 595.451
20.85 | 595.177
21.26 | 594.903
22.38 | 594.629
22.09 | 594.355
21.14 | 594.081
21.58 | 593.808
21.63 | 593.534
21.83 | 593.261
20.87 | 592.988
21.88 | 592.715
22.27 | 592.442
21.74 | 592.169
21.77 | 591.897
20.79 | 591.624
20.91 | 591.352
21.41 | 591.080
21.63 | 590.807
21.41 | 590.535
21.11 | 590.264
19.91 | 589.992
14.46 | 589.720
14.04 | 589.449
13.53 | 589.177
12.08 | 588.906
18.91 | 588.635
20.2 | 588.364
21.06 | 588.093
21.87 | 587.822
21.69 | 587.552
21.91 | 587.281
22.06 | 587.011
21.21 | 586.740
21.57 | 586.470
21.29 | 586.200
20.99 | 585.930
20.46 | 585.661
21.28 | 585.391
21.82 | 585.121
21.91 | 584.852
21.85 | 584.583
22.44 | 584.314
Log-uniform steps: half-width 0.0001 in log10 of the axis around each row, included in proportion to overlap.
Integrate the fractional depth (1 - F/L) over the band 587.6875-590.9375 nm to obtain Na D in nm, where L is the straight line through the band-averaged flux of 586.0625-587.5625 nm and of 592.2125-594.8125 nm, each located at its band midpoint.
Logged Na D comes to 0.50 nm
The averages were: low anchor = 21.6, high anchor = 21.7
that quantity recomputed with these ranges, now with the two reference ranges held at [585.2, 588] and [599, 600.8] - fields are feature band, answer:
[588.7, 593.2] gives 0.44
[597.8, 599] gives 0.03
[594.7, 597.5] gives 0.00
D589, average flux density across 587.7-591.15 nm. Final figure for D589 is 18.5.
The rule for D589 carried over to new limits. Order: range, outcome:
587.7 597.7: 20.5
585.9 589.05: 20.4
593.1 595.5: 21.5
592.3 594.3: 21.6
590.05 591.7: 21.2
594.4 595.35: 21.5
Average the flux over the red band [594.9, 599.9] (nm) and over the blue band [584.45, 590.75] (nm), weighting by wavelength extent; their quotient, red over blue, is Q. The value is 1.08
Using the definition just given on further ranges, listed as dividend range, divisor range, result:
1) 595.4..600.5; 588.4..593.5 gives 1.10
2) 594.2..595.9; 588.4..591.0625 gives 1.21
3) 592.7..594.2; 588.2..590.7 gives 1.23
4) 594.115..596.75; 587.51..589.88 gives 1.24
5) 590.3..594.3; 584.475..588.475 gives 1.00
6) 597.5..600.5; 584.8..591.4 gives 1.07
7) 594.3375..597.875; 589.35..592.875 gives 1.06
